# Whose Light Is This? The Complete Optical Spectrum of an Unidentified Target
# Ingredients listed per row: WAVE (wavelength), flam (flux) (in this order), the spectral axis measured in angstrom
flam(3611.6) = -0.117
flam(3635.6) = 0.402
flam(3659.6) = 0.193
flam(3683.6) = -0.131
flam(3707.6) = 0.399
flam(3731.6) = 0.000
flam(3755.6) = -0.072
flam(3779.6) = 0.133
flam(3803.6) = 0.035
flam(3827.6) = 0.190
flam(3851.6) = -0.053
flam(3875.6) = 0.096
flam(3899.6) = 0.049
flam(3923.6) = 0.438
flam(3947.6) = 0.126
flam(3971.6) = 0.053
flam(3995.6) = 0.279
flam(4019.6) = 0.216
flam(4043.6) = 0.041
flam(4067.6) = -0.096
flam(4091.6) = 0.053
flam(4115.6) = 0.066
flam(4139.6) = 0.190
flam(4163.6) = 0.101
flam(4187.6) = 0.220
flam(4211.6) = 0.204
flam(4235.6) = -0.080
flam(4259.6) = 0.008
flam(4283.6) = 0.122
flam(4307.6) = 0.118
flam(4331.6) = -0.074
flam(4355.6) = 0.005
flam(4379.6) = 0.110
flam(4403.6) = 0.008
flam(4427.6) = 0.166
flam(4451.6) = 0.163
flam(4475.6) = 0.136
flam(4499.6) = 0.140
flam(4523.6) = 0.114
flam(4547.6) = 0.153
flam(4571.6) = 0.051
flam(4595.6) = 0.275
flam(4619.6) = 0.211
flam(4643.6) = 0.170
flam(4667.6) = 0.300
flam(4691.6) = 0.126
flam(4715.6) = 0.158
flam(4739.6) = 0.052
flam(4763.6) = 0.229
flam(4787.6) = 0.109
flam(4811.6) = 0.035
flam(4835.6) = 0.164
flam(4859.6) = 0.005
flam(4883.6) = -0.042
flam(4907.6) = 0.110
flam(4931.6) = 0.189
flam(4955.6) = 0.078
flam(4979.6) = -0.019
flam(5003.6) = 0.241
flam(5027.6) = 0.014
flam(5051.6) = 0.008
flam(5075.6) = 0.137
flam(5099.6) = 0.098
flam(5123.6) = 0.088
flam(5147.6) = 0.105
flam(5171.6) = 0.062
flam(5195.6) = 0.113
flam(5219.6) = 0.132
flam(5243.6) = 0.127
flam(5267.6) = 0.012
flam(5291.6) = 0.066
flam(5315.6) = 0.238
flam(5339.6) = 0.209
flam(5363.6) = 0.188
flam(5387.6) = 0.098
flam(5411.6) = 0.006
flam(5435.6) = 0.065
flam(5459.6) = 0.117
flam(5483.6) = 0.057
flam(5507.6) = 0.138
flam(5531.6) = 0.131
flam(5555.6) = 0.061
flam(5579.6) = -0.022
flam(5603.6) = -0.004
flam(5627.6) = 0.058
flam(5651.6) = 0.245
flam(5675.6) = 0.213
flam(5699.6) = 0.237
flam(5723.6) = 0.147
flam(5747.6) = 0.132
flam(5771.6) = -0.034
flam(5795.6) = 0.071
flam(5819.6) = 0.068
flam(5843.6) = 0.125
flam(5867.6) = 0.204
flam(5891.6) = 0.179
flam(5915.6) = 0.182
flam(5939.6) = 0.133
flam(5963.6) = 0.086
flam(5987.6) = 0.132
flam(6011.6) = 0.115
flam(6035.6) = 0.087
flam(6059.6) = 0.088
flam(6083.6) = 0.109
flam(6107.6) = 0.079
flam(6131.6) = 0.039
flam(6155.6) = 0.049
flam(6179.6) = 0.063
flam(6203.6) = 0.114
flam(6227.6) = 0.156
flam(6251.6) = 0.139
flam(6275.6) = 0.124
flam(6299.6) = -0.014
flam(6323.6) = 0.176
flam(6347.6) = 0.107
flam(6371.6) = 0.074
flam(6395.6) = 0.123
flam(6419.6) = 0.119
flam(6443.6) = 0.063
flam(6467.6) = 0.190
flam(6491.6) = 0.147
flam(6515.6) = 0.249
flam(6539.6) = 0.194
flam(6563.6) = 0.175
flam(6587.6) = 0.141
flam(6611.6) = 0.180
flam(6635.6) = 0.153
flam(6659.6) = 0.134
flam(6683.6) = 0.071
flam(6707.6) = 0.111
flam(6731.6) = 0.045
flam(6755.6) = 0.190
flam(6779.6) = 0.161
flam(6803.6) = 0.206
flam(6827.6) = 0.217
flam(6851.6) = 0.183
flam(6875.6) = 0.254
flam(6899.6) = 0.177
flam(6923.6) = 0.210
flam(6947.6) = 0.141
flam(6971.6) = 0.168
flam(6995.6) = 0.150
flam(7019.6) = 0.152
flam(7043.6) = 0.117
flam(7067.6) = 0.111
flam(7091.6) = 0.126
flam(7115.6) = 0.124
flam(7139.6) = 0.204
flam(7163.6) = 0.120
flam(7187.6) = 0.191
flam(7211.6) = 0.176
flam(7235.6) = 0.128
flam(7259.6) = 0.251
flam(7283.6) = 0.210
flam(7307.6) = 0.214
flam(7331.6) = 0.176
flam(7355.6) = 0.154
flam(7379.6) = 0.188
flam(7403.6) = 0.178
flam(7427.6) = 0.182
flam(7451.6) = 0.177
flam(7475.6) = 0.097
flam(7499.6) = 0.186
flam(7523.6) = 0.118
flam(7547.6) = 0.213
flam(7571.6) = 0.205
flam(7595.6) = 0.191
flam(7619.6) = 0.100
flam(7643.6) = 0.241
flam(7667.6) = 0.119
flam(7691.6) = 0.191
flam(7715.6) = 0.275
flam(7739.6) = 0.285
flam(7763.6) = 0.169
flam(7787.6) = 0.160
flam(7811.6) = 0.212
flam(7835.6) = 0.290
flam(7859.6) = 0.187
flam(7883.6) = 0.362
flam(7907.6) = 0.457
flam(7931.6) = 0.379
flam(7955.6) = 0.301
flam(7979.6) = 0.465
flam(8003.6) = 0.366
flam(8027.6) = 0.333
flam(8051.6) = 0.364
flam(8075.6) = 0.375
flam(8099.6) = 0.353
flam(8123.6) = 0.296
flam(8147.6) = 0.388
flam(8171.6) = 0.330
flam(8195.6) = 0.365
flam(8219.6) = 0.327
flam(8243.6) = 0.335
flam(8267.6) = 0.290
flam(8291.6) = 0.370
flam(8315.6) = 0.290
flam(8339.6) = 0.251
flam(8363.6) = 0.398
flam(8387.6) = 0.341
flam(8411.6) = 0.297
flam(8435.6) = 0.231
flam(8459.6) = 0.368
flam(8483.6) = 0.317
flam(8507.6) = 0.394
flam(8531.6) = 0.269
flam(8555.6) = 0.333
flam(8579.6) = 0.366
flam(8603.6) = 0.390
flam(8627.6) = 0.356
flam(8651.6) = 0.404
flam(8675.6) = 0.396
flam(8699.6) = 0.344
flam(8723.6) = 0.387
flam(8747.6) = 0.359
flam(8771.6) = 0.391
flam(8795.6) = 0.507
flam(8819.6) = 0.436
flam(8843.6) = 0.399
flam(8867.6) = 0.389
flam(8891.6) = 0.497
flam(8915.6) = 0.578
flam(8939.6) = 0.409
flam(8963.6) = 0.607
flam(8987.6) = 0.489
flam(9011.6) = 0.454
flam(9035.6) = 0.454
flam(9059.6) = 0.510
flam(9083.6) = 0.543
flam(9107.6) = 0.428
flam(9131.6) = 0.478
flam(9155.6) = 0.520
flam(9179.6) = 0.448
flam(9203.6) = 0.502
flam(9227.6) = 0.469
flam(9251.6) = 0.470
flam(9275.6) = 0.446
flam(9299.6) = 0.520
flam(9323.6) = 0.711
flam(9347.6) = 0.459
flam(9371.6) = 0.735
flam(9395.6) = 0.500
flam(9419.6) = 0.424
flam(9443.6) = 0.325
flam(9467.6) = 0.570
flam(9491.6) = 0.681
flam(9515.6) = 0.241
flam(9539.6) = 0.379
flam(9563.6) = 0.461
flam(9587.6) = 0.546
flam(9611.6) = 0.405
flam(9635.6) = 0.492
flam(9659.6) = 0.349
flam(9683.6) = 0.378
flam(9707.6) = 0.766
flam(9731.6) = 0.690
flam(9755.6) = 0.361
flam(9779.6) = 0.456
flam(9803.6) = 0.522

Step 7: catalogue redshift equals 0.982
